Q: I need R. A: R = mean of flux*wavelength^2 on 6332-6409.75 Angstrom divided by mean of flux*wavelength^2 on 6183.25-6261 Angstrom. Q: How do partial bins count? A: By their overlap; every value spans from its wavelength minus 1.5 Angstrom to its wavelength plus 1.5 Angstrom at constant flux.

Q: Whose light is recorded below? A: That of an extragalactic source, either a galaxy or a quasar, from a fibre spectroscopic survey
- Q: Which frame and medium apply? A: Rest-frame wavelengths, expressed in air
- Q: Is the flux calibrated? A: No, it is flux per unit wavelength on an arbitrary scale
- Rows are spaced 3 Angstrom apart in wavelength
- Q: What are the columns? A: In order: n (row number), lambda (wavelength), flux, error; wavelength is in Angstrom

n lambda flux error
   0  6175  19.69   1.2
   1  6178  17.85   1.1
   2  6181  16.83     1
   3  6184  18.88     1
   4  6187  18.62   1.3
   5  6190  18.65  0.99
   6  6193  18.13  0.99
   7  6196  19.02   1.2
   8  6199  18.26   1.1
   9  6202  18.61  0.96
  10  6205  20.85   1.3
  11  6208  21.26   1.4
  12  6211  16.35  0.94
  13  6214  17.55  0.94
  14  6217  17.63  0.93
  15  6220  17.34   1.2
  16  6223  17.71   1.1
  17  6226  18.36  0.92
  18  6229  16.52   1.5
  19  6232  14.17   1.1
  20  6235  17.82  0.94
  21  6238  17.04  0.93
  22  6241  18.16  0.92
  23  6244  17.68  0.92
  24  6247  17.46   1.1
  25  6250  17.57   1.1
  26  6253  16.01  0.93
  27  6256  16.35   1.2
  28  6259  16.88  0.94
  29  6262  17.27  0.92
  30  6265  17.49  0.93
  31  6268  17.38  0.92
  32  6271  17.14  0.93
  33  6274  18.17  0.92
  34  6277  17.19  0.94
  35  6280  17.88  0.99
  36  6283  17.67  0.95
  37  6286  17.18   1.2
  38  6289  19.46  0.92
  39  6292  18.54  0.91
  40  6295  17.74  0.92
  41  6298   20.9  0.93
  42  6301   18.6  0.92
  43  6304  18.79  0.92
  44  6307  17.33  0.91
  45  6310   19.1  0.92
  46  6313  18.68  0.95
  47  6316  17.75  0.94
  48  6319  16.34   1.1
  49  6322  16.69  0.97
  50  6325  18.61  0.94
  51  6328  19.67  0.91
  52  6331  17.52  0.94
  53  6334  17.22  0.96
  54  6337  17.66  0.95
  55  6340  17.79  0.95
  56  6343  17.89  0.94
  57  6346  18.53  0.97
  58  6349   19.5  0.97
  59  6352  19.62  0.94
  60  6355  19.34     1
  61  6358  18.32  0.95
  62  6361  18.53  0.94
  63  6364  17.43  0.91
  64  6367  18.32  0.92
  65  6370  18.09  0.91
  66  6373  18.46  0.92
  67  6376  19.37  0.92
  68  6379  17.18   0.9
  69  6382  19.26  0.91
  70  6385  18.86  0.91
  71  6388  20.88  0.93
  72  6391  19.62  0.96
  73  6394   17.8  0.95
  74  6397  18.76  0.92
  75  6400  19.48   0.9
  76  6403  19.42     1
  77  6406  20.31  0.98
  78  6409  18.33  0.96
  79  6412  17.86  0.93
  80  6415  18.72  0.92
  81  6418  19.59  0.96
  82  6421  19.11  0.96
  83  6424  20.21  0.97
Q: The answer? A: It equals 1.10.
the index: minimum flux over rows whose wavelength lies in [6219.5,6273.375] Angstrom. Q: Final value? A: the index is 14.17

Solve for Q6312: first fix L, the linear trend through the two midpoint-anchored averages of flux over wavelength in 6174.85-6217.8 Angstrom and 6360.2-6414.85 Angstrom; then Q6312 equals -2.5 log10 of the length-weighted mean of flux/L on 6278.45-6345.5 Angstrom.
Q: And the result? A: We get 0.03 mag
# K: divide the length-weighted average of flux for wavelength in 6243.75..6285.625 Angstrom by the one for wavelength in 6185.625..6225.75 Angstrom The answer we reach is 0.94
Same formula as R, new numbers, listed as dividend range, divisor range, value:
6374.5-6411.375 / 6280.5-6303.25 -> 1.06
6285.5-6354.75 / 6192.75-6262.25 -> 1.07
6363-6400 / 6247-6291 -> 1.11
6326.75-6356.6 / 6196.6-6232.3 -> 1.07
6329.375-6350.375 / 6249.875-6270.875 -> 1.09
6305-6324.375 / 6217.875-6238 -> 1.07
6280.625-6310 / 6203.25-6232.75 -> 1.06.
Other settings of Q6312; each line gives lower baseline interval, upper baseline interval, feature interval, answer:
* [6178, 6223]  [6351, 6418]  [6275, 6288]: 0.06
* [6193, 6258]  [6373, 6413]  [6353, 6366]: 0.02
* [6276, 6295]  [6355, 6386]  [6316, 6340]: 0.03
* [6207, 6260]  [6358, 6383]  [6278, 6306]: -0.05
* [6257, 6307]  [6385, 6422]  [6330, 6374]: 0.02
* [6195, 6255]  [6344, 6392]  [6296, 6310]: -0.03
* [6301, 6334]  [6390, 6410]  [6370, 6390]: -0.01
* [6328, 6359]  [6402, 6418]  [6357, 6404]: 0.00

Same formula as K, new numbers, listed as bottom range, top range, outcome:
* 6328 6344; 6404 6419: 1.06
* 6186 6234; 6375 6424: 1.06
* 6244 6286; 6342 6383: 1.07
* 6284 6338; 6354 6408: 1.04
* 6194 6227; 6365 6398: 1.02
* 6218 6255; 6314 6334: 1.03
